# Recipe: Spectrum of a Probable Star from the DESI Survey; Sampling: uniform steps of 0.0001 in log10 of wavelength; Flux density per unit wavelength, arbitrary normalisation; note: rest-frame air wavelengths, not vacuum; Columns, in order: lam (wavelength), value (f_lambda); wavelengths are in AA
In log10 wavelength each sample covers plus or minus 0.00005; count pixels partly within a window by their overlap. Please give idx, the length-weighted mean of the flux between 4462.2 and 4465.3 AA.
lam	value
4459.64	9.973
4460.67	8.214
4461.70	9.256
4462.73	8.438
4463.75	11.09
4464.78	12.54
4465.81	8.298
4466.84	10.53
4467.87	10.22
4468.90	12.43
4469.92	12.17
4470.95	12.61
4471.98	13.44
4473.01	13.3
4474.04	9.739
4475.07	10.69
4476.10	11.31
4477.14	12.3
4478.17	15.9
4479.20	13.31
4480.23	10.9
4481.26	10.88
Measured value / 10.7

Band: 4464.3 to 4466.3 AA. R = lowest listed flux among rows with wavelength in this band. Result 8.298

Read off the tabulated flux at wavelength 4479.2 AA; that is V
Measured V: 13.31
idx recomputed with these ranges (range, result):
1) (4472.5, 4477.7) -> 11.5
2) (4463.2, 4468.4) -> 10.5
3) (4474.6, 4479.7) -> 12.7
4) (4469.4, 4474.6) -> 12.3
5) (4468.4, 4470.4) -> 12.4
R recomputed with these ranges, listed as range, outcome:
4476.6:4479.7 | 12.3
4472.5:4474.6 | 9.739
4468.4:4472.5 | 12.17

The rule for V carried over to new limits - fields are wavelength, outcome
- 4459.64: 9.973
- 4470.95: 12.61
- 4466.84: 10.53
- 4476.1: 11.31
